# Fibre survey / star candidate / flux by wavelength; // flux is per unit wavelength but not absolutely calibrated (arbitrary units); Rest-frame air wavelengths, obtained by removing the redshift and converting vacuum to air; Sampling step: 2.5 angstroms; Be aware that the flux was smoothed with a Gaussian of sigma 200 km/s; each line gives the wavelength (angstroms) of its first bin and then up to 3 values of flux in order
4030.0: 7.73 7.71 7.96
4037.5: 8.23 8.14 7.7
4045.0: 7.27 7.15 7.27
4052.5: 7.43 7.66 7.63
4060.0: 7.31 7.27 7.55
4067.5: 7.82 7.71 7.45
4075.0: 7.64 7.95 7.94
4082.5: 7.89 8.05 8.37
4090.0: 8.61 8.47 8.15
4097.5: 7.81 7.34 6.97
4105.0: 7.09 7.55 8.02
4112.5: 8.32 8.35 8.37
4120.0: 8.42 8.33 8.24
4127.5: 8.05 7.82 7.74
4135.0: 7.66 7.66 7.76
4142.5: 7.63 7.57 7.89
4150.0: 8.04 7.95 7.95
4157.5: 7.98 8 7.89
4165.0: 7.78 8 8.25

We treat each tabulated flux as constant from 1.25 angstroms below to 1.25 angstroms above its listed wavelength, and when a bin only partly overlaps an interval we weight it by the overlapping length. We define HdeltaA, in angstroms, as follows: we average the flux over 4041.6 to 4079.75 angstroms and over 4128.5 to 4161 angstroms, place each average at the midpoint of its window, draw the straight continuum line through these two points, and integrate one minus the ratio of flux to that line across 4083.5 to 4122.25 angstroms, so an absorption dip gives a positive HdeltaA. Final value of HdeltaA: -1.6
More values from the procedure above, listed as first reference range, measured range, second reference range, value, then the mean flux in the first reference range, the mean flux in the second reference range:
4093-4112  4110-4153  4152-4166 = -1.2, 7.63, 7.93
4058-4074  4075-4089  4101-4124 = -0.6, 7.53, 7.93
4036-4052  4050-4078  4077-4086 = 0.9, 7.62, 7.96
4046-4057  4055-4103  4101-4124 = -1.0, 7.39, 7.93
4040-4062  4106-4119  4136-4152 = -0.8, 7.46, 7.77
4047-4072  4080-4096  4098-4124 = -1.1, 7.49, 7.88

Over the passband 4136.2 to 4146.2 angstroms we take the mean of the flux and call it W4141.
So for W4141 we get 7.66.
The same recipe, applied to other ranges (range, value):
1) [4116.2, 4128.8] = 8.28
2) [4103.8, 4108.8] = 7.33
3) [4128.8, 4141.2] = 7.73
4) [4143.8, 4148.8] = 7.73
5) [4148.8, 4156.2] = 7.98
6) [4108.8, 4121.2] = 8.3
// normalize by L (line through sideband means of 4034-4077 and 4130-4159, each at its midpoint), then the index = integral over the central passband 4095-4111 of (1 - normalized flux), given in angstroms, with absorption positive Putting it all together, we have 0.4 angstroms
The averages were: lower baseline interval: 7.6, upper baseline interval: 7.81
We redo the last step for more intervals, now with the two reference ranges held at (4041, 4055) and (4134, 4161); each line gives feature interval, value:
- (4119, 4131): -0.7 angstroms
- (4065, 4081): -0.5 angstroms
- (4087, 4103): -0.8 angstroms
